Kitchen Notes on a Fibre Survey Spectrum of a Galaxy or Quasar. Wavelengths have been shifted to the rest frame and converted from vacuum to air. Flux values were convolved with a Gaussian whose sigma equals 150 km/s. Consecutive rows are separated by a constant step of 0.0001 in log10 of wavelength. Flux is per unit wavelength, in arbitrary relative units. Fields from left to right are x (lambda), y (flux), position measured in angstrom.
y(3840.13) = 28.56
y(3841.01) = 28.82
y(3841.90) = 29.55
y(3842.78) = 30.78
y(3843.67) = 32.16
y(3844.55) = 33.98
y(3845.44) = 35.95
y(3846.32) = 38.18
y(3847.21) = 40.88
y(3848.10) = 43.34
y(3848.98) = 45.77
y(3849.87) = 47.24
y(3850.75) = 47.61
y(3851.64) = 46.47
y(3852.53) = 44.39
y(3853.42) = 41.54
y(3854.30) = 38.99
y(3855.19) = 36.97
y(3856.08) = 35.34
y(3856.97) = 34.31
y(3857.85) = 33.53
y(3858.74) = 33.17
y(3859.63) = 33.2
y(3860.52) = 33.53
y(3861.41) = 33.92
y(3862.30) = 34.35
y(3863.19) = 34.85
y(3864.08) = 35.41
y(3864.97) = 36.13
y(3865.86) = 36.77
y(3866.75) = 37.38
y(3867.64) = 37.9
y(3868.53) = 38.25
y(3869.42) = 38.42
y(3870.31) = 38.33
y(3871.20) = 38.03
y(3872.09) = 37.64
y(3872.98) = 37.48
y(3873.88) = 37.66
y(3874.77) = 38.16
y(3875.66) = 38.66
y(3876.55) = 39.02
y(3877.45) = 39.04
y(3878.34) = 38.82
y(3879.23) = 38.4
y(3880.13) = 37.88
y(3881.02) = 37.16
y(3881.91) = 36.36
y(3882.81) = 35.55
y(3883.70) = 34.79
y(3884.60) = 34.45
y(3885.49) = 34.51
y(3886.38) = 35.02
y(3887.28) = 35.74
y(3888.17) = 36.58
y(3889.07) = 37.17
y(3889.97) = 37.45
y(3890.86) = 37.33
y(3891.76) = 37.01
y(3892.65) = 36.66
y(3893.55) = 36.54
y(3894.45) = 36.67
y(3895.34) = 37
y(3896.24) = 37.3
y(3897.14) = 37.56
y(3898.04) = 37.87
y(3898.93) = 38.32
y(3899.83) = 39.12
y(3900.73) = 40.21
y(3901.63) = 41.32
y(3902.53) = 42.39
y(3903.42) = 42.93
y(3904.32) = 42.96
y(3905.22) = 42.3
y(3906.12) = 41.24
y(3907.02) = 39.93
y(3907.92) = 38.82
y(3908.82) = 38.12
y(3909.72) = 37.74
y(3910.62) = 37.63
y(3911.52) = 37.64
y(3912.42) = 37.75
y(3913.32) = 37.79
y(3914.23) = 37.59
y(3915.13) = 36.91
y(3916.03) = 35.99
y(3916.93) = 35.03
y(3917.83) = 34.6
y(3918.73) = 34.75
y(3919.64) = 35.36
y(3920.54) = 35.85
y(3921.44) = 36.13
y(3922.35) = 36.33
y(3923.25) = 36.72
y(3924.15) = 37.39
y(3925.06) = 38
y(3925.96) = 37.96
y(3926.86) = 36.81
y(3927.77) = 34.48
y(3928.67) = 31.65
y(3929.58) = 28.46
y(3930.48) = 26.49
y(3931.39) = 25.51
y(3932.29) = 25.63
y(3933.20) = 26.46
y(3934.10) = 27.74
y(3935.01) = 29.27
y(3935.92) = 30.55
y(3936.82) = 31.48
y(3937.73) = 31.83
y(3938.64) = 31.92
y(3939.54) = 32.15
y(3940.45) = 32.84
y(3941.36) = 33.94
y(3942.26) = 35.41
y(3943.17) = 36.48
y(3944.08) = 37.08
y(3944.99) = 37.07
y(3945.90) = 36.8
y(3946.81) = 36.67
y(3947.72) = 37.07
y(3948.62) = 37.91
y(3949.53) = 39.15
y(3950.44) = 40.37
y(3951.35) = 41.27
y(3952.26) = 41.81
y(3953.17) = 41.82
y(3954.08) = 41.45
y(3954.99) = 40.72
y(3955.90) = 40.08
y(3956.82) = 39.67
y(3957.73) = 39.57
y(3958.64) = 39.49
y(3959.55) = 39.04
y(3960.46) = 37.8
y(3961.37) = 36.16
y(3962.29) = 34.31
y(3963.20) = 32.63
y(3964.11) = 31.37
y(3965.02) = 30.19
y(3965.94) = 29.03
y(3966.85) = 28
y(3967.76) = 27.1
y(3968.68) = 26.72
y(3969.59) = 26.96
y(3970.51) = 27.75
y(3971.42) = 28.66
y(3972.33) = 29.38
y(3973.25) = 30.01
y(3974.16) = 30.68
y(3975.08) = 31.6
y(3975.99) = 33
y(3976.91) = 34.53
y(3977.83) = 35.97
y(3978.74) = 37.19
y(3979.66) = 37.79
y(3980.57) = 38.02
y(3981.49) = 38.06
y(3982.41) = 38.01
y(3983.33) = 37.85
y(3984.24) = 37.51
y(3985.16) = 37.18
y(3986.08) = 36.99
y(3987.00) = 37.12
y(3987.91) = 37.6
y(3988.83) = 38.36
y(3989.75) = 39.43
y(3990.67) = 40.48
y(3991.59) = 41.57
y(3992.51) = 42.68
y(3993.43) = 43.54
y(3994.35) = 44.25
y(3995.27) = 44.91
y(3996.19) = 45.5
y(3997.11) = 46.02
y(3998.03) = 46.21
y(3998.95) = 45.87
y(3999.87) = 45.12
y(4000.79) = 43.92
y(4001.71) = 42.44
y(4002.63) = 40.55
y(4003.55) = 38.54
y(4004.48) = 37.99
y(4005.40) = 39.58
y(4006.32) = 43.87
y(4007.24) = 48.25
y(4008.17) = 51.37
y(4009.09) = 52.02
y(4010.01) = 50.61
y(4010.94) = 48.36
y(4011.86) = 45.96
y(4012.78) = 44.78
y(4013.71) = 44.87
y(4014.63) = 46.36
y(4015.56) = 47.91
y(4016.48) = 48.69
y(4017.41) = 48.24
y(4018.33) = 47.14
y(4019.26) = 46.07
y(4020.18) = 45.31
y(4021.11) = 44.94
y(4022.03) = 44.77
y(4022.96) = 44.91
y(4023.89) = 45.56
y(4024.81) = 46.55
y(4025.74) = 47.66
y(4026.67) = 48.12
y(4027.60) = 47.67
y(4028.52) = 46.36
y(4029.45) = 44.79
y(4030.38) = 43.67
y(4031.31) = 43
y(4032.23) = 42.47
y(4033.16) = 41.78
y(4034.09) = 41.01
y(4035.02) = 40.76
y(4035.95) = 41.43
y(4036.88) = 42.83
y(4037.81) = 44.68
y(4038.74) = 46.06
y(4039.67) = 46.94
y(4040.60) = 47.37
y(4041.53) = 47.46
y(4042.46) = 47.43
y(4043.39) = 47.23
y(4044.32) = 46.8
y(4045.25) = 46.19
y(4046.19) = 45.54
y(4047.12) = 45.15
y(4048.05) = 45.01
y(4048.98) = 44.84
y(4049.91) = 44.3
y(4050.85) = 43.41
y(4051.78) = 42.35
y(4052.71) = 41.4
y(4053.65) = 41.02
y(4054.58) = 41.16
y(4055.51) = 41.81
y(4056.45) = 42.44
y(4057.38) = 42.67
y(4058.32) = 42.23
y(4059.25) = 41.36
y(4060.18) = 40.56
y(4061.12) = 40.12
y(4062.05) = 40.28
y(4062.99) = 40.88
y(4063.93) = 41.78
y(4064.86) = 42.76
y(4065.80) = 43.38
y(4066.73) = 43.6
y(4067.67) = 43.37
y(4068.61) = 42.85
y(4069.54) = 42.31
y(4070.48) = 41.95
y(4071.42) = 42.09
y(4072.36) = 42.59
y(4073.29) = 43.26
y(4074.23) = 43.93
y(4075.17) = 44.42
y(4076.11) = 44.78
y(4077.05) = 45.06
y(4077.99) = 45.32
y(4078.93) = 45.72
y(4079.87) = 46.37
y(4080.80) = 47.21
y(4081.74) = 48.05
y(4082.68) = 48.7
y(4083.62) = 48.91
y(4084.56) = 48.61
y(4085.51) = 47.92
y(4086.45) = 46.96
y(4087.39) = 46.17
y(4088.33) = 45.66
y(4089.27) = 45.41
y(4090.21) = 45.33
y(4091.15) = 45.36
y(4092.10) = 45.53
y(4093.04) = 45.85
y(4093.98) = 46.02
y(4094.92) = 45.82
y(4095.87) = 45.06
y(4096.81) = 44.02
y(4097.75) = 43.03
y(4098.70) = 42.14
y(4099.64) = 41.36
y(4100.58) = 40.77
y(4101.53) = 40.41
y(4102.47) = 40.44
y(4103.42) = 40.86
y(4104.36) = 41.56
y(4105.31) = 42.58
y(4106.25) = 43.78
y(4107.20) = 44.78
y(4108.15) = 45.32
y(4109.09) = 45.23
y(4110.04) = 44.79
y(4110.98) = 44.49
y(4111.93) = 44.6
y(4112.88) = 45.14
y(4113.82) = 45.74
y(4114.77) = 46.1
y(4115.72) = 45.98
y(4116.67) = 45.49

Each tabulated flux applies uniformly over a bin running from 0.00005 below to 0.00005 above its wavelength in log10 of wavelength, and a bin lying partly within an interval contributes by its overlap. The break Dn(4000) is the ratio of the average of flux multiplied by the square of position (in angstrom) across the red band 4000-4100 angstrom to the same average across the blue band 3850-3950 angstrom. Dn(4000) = 1.32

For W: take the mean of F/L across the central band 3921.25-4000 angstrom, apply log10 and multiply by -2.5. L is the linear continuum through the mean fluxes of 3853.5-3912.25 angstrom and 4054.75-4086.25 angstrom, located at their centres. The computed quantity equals 0.12 mag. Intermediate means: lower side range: 37.4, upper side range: 43.9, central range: 35.8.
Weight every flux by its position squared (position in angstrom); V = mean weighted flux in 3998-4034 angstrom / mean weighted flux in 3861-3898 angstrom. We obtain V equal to 1.32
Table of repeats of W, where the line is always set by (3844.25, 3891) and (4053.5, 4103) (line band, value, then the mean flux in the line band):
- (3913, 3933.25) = 0.15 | 34.1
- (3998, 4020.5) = -0.09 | 45.6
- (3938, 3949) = 0.13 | 35.4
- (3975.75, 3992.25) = 0.09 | 37.7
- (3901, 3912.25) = -0.04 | 40.2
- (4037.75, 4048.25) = -0.09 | 46.4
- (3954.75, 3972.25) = 0.21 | 33.3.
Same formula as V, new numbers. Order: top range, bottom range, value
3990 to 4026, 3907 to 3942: 1.38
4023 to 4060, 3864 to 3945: 1.31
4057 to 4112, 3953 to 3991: 1.33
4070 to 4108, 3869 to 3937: 1.35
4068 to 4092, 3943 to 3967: 1.30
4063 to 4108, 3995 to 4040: 1.01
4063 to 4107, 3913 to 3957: 1.36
